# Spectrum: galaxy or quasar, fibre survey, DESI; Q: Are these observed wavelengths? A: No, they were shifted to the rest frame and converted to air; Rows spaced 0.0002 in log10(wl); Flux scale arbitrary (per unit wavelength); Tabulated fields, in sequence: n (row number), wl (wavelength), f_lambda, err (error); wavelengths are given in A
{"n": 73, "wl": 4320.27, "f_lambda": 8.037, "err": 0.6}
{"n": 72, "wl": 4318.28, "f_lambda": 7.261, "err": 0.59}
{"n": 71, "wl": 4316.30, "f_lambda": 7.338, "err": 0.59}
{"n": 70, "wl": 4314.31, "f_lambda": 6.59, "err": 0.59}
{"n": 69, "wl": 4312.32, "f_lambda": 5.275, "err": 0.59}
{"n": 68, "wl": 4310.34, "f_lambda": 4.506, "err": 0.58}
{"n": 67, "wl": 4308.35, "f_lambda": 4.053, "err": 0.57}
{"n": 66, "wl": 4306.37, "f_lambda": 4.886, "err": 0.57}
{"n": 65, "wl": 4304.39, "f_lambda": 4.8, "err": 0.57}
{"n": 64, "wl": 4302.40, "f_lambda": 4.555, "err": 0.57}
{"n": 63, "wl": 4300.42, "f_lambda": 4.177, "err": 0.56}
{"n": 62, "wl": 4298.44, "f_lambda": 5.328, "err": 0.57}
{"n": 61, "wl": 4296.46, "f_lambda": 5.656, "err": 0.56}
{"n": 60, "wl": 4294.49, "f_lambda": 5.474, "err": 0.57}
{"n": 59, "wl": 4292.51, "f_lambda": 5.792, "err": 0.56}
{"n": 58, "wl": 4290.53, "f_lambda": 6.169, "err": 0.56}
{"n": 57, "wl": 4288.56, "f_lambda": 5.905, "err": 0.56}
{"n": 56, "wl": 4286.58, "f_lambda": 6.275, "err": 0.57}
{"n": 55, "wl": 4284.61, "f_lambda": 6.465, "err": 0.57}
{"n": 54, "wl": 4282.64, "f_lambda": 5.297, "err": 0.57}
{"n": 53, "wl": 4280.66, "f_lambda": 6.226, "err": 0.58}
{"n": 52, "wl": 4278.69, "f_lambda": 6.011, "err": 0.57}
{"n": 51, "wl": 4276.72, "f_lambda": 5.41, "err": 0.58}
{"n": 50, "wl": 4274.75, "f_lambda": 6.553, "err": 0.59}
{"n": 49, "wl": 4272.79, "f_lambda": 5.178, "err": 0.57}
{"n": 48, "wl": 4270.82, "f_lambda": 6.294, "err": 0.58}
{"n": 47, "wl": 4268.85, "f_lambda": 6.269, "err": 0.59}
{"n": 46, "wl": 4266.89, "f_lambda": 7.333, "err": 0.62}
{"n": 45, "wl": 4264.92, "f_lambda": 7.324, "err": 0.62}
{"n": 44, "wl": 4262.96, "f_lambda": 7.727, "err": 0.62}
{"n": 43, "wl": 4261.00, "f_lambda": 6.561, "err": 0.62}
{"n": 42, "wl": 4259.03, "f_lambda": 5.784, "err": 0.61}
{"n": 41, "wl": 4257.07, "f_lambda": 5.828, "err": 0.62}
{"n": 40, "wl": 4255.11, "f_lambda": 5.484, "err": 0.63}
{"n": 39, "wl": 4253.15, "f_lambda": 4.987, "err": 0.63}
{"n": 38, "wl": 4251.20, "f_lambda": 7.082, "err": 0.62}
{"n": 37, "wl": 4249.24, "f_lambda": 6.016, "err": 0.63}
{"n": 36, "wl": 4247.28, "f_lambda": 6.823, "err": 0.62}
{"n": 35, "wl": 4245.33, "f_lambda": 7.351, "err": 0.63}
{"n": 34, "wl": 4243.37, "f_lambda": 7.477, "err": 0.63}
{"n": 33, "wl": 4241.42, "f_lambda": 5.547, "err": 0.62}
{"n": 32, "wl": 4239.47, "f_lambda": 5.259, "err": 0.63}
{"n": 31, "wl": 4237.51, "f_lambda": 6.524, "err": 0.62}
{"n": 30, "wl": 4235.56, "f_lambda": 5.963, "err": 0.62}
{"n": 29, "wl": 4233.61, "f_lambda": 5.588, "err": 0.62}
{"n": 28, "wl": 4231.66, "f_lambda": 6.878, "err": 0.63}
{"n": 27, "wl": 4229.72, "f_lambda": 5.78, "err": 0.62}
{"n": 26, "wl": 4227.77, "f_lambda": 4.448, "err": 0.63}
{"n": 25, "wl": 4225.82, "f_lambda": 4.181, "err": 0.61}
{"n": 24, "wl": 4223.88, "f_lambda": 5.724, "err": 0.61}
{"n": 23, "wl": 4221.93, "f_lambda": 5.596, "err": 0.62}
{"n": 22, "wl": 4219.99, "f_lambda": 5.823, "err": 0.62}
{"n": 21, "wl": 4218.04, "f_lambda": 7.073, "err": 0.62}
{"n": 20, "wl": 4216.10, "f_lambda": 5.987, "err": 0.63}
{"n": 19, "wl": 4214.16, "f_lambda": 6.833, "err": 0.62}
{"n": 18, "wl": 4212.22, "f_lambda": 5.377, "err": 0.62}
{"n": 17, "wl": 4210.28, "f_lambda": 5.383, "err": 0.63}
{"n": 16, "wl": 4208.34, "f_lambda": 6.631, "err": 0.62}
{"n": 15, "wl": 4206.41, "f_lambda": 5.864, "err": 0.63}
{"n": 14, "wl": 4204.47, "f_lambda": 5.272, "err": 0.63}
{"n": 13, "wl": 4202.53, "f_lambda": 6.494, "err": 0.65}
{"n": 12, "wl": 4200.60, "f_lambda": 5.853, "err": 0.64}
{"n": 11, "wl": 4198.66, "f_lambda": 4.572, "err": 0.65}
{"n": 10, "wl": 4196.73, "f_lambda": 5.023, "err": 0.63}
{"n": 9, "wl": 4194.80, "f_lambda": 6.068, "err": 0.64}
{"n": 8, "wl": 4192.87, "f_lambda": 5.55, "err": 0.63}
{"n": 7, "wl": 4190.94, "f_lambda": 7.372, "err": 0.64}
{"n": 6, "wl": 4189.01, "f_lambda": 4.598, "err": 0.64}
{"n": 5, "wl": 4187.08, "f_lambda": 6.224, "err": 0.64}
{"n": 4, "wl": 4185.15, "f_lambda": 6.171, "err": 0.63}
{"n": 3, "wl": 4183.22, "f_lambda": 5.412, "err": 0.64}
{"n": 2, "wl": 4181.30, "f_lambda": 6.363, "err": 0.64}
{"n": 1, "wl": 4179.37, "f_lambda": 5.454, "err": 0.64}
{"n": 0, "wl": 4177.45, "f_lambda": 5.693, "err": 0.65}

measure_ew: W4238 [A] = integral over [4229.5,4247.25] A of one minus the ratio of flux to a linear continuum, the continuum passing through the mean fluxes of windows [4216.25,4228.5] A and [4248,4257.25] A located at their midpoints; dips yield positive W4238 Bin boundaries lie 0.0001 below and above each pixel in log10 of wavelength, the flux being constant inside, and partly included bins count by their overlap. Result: -1.8 A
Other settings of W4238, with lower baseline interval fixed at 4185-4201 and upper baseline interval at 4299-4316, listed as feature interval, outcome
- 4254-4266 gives -2.7 A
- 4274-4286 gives -2.0 A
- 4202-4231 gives -1.2 A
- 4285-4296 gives -1.9 A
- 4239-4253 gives -2.9 A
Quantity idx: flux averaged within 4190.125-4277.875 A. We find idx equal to 6.05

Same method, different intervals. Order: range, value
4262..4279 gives 6.47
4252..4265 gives 6.18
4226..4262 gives 6.04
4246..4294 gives 6.2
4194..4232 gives 5.72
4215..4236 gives 5.73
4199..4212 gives 5.82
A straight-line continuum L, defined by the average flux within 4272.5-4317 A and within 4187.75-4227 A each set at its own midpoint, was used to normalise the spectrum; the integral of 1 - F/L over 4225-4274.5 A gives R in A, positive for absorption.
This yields -4.4 A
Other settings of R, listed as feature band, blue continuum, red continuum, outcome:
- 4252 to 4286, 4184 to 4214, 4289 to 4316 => -4.7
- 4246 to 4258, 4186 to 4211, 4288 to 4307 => -1.2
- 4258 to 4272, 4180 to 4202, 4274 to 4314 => -3.0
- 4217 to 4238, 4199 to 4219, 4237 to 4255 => 1.4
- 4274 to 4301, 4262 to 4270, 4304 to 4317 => 2.1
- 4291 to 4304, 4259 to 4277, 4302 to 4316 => 0.7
